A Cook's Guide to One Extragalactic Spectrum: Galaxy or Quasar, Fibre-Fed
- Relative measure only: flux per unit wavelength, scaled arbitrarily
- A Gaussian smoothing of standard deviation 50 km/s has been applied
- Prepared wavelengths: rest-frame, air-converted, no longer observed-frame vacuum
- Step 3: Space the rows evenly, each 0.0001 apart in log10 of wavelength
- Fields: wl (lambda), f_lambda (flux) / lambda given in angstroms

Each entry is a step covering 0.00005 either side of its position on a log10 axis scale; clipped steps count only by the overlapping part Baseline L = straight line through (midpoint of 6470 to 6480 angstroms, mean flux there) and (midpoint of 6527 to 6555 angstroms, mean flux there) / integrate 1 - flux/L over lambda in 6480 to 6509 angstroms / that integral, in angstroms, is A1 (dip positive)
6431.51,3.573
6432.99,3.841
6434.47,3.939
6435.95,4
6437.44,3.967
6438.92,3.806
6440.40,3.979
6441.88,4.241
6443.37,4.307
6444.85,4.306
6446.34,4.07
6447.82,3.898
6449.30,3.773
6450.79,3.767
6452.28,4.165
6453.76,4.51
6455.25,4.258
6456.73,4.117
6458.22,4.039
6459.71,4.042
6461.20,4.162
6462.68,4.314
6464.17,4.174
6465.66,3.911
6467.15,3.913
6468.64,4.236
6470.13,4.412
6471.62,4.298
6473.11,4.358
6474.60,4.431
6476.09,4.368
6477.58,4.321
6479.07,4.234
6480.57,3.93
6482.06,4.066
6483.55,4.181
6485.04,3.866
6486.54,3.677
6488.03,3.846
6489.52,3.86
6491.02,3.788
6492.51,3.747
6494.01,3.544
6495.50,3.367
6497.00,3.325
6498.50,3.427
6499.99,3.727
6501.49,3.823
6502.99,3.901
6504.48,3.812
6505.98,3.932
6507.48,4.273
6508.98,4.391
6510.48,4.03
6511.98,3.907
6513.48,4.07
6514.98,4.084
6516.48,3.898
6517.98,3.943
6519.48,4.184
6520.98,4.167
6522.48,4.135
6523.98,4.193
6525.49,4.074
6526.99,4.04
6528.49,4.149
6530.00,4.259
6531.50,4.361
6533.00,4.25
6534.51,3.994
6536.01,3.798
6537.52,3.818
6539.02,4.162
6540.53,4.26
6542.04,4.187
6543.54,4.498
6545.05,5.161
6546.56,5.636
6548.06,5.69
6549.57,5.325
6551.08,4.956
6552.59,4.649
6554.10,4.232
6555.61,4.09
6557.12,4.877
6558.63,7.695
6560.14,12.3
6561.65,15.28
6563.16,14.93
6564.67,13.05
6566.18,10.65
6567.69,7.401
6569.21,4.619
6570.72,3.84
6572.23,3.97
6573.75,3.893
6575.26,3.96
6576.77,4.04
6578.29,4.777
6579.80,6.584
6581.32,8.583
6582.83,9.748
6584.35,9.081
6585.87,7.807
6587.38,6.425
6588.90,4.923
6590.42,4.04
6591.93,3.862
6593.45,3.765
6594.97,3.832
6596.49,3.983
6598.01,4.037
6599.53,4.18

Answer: 3.8 angstroms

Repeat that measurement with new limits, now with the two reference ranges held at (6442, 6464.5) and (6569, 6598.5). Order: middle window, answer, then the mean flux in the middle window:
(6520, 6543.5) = 3.42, 4.14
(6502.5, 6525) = 2.95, 4.06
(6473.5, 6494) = 1.81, 4.01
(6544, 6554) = -0.31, 5.15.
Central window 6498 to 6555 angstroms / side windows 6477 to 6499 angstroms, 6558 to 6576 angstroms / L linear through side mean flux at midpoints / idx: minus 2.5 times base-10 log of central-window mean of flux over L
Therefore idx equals 0.37 mag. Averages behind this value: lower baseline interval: 3.81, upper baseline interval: 8.47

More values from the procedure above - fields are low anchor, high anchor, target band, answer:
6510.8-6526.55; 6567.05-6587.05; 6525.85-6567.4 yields -0.21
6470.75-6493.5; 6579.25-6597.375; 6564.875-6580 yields 0.02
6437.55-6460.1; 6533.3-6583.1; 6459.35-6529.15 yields 0.23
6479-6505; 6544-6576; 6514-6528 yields 0.25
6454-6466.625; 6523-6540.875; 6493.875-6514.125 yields 0.08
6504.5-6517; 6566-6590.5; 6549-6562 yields -0.24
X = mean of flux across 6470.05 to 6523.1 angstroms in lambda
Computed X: 3.98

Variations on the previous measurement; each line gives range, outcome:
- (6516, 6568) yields 5.84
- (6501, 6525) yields 4.05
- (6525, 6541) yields 4.1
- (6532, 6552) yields 4.59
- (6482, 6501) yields 3.71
